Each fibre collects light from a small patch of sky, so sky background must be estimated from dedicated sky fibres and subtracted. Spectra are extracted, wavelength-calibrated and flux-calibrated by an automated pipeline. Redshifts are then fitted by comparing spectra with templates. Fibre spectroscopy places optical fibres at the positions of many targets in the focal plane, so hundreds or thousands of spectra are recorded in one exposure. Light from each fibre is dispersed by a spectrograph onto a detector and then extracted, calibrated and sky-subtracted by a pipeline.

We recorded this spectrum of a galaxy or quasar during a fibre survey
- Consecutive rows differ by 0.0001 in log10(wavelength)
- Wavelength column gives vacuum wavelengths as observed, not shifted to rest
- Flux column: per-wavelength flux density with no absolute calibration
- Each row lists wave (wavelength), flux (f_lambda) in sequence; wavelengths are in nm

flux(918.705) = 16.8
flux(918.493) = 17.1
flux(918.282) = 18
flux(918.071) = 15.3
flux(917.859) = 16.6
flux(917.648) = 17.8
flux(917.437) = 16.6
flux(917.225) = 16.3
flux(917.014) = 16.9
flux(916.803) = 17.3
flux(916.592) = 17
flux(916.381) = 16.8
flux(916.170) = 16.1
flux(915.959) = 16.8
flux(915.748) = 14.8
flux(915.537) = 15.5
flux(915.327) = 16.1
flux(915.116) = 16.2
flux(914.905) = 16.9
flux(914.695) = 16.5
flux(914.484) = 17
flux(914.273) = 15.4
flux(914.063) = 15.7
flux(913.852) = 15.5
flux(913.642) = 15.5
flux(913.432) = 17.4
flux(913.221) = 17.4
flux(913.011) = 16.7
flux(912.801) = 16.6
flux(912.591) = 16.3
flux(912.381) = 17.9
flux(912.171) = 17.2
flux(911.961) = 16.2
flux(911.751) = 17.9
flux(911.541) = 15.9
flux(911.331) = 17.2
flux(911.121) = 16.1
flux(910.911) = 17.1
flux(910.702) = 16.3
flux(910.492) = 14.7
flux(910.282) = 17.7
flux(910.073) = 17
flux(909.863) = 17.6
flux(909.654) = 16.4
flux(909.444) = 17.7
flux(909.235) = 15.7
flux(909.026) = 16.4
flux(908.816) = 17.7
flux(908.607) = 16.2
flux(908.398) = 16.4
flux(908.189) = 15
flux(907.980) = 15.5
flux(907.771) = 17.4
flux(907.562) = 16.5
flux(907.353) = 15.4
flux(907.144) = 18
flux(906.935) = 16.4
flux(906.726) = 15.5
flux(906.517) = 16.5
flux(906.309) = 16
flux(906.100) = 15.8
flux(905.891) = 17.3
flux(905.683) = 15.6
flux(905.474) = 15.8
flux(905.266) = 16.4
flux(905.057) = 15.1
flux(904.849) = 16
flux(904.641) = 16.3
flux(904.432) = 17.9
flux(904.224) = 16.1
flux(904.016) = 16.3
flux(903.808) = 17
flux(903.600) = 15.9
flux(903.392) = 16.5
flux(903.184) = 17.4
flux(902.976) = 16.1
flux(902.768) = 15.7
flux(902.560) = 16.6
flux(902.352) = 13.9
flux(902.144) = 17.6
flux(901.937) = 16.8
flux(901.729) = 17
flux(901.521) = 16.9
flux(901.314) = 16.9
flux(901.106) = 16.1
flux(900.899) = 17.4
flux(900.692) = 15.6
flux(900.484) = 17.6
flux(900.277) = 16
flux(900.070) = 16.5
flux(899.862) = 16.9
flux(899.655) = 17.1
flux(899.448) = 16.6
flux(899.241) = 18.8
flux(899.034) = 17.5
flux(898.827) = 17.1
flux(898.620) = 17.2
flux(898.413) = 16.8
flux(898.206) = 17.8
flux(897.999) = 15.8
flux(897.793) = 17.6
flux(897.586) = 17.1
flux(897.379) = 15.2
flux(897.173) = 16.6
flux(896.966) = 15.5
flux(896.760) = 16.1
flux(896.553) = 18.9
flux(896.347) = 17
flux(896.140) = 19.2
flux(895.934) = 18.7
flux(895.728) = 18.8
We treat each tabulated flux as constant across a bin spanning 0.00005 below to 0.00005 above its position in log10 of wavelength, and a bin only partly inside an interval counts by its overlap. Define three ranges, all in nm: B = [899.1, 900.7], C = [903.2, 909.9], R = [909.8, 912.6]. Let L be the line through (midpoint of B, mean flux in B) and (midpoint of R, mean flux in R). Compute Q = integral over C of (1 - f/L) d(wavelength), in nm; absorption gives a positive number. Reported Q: 0.19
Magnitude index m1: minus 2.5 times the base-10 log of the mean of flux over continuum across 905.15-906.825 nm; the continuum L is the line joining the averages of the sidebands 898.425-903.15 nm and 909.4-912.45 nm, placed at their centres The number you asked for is 0.04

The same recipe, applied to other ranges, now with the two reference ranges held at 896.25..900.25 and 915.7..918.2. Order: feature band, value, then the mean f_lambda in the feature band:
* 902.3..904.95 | 0.03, 16.3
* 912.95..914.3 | 0.02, 16.3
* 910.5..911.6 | 0.02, 16.4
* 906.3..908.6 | 0.03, 16.2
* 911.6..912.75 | -0.02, 17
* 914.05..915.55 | 0.03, 16.2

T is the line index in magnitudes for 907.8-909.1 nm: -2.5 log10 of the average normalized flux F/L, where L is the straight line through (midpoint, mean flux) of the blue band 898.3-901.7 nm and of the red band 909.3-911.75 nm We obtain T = 0.03 mag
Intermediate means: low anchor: 16.9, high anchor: 16.7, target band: 16.3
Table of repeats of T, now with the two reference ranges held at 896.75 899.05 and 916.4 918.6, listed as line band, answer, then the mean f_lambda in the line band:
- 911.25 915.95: 0.03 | 16.4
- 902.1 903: 0.06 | 15.8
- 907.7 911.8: 0.02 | 16.6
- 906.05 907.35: 0.03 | 16.3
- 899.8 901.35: 0.01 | 16.6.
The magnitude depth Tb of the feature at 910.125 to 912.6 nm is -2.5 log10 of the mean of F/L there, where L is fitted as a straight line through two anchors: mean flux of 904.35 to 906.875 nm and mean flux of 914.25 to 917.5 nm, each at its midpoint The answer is -0.03 mag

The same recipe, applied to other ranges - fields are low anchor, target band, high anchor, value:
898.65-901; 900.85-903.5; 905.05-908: 0.02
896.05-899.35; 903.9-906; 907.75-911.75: 0.03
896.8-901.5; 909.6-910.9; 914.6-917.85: 0.00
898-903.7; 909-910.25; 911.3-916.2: -0.02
